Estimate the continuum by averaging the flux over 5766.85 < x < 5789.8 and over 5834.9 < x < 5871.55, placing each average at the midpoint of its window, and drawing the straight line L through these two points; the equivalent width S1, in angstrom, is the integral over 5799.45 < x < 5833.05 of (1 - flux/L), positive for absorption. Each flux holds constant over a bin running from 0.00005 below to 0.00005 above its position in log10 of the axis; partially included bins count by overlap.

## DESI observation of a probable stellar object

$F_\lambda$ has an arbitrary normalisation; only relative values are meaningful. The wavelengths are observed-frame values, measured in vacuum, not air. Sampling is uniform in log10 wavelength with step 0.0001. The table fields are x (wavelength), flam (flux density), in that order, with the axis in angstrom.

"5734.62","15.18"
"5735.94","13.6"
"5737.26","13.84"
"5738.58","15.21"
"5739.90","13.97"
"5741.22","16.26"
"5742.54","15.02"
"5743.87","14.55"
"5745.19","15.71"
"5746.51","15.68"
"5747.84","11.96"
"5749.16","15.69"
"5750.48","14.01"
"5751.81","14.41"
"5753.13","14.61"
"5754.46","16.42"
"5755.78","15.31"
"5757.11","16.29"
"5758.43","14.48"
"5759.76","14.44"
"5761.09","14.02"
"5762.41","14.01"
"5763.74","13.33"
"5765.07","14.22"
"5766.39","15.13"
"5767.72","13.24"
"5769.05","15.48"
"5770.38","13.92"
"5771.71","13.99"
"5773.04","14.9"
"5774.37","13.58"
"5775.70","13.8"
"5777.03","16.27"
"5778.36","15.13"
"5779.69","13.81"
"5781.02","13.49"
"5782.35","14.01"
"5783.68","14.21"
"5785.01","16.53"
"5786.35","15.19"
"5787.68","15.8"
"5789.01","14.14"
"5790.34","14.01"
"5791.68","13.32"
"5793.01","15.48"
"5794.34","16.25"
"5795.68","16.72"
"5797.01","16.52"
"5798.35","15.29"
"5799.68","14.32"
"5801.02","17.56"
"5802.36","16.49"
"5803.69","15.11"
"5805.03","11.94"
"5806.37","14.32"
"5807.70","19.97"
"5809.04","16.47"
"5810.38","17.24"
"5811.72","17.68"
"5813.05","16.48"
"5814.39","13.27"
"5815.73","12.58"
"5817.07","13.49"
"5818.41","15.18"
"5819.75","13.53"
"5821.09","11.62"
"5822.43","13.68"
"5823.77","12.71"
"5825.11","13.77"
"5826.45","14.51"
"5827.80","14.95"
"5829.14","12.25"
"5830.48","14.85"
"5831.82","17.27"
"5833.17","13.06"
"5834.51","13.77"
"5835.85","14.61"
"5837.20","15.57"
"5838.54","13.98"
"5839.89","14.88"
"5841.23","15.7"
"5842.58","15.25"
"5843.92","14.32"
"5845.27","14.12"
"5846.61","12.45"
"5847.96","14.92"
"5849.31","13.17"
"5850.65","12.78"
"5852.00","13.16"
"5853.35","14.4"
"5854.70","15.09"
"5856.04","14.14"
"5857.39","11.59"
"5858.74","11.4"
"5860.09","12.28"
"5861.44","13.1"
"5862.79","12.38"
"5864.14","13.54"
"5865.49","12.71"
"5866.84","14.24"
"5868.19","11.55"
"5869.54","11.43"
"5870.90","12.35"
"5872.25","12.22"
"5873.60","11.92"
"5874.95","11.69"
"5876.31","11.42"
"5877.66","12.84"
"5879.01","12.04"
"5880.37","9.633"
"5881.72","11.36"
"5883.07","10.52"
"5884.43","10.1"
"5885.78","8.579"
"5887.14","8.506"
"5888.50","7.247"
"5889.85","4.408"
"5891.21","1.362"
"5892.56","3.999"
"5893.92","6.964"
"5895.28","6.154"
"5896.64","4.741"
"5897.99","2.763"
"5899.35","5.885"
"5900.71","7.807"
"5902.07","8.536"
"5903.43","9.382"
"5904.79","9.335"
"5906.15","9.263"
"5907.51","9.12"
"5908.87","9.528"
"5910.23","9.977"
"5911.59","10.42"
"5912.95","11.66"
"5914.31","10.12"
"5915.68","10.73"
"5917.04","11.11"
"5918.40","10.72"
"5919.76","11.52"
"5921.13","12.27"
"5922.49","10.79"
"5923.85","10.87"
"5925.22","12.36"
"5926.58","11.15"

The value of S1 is -1.88 angstrom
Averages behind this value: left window 14.6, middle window 14.8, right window 13.5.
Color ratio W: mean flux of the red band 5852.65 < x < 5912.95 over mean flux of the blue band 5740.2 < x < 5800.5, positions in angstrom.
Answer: 0.7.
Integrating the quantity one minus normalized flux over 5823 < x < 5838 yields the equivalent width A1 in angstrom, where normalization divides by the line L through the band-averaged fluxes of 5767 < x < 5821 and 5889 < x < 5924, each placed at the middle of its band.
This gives -1.7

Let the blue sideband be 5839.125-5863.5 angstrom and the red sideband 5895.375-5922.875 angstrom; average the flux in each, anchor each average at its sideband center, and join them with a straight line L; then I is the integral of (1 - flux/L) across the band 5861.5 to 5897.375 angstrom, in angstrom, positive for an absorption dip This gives 5.70 angstrom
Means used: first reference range 13.6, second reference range 9.2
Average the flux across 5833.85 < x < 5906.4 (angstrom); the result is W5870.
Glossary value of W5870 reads 11.1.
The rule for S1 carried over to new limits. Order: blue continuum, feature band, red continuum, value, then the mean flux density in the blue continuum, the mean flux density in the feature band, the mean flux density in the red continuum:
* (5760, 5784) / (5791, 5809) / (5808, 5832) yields -1.5 angstrom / 14.3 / 15.7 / 14.6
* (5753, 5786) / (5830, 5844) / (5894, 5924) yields -3.4 angstrom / 14.6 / 14.9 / 9.14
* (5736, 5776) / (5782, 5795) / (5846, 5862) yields -0.7 angstrom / 14.6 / 14.9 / 13.2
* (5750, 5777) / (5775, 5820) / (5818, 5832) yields -3.2 angstrom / 14.5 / 15.2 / 13.9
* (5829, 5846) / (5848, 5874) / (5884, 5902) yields -4.6 angstrom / 14.7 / 12.9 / 6.07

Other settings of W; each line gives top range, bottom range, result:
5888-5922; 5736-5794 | 0.56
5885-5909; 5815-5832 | 0.50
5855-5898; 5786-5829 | 0.68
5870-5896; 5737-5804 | 0.61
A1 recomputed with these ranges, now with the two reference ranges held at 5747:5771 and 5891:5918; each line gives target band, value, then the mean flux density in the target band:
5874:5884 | -2.3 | 11.3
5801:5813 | -3.8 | 16.3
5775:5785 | -0.7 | 14.5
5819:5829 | -1.6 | 13.5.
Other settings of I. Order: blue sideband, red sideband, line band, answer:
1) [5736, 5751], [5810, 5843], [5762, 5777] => 0.4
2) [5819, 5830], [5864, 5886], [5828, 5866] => -3.6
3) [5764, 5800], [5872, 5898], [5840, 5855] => -4.7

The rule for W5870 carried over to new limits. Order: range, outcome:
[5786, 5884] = 13.9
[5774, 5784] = 14.3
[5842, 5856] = 14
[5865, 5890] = 10.9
